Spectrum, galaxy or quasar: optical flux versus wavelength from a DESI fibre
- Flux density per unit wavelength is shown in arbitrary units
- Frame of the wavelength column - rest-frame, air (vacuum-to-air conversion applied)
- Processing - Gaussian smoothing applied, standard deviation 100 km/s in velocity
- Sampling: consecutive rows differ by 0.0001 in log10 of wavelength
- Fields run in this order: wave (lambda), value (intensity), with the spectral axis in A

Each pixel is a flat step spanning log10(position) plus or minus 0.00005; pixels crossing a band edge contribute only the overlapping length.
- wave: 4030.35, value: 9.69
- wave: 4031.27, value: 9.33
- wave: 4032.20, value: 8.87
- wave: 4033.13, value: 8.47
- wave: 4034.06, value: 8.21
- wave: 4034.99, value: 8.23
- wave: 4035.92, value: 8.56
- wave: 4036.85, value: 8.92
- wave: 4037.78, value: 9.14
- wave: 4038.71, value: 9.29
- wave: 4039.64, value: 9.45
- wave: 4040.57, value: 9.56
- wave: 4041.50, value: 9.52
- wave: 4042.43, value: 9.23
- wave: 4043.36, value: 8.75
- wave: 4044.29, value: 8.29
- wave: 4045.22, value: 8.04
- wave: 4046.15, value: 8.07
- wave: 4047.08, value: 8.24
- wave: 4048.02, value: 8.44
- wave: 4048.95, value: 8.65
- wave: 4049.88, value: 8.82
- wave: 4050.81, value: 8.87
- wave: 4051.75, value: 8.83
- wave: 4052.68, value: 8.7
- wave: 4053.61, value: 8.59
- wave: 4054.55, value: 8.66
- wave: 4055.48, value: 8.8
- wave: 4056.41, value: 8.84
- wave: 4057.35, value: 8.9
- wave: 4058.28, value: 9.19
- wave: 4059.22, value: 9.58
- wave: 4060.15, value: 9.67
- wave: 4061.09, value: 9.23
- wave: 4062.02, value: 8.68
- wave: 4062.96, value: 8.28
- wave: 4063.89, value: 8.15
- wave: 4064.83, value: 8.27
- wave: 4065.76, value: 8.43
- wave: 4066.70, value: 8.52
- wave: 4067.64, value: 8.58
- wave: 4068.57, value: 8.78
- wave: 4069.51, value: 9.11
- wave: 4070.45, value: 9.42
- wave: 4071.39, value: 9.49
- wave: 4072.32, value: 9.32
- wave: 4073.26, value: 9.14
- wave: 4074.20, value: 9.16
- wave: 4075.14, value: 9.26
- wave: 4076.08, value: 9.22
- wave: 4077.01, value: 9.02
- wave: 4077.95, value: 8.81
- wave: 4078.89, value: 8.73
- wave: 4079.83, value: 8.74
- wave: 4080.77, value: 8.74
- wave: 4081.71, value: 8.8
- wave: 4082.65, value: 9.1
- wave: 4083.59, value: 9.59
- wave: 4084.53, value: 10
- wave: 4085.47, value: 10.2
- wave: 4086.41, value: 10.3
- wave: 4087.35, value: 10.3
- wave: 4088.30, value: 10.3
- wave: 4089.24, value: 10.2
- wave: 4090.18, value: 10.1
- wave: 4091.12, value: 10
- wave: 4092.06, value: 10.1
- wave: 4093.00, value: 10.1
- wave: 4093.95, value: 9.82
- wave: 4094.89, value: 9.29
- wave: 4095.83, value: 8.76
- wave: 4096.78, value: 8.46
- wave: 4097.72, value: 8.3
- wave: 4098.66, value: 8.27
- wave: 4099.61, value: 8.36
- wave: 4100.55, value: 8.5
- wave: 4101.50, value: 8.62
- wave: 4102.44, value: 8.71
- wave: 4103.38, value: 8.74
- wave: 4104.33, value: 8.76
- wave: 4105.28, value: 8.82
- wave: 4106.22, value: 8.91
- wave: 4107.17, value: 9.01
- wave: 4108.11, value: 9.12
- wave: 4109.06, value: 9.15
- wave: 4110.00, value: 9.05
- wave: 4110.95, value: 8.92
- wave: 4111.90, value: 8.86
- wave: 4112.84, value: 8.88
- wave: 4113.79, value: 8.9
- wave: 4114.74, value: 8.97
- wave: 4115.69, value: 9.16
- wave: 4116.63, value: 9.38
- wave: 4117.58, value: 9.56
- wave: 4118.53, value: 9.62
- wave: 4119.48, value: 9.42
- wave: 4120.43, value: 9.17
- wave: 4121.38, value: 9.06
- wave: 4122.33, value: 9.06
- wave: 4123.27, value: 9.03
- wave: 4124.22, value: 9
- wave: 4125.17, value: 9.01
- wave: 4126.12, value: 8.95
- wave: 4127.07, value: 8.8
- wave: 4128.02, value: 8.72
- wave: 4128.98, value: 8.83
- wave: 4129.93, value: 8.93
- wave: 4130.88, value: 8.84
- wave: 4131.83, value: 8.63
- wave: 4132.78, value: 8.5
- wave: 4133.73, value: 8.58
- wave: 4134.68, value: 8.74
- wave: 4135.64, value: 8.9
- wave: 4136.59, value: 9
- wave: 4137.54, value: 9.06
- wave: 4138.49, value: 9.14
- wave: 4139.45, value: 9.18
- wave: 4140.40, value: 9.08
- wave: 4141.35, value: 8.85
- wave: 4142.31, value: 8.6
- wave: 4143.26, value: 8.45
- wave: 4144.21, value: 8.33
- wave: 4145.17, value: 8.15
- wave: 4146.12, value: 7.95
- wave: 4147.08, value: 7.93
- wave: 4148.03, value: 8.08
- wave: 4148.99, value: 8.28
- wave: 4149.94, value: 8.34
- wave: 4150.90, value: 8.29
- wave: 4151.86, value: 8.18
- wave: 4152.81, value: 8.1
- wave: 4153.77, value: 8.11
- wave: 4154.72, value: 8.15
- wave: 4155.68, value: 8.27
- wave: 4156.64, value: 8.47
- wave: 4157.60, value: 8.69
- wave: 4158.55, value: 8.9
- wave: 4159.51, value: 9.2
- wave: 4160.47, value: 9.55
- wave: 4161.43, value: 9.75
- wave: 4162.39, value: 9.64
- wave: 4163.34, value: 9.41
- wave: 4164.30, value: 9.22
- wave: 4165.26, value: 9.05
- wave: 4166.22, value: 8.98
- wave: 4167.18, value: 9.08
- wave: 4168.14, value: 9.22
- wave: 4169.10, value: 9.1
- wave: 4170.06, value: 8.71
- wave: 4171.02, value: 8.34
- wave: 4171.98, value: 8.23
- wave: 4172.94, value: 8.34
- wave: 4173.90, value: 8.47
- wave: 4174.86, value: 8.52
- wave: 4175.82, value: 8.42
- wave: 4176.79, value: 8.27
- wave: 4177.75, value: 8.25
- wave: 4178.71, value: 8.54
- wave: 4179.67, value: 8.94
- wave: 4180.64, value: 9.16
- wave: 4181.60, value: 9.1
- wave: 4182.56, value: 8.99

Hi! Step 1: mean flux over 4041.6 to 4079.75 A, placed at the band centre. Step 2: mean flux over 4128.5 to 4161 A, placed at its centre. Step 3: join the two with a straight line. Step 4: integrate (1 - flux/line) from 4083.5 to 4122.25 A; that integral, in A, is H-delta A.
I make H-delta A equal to -2.4 A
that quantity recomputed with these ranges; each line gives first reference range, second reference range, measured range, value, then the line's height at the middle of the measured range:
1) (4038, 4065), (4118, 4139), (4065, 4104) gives -1.4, 8.88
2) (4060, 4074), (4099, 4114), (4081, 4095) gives -1.6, 8.84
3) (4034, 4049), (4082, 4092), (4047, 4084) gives 2.0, 9.41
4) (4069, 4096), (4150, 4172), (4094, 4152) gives 2.2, 9.14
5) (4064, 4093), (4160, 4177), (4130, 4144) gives 0.4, 9.06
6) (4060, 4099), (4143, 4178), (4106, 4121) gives -0.3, 8.96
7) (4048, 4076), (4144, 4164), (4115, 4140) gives -1.0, 8.66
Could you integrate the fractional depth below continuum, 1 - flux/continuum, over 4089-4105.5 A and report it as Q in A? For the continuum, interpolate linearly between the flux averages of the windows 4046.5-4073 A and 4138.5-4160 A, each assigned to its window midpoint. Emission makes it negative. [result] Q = -0.8 A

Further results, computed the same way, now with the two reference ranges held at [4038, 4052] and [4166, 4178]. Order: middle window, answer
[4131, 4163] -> 0.01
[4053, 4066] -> -0.04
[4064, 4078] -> -0.30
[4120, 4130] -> -0.32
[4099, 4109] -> -0.06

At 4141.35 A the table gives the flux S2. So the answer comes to 8.85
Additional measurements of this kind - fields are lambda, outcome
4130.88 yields 8.84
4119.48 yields 9.42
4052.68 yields 8.7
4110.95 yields 8.92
